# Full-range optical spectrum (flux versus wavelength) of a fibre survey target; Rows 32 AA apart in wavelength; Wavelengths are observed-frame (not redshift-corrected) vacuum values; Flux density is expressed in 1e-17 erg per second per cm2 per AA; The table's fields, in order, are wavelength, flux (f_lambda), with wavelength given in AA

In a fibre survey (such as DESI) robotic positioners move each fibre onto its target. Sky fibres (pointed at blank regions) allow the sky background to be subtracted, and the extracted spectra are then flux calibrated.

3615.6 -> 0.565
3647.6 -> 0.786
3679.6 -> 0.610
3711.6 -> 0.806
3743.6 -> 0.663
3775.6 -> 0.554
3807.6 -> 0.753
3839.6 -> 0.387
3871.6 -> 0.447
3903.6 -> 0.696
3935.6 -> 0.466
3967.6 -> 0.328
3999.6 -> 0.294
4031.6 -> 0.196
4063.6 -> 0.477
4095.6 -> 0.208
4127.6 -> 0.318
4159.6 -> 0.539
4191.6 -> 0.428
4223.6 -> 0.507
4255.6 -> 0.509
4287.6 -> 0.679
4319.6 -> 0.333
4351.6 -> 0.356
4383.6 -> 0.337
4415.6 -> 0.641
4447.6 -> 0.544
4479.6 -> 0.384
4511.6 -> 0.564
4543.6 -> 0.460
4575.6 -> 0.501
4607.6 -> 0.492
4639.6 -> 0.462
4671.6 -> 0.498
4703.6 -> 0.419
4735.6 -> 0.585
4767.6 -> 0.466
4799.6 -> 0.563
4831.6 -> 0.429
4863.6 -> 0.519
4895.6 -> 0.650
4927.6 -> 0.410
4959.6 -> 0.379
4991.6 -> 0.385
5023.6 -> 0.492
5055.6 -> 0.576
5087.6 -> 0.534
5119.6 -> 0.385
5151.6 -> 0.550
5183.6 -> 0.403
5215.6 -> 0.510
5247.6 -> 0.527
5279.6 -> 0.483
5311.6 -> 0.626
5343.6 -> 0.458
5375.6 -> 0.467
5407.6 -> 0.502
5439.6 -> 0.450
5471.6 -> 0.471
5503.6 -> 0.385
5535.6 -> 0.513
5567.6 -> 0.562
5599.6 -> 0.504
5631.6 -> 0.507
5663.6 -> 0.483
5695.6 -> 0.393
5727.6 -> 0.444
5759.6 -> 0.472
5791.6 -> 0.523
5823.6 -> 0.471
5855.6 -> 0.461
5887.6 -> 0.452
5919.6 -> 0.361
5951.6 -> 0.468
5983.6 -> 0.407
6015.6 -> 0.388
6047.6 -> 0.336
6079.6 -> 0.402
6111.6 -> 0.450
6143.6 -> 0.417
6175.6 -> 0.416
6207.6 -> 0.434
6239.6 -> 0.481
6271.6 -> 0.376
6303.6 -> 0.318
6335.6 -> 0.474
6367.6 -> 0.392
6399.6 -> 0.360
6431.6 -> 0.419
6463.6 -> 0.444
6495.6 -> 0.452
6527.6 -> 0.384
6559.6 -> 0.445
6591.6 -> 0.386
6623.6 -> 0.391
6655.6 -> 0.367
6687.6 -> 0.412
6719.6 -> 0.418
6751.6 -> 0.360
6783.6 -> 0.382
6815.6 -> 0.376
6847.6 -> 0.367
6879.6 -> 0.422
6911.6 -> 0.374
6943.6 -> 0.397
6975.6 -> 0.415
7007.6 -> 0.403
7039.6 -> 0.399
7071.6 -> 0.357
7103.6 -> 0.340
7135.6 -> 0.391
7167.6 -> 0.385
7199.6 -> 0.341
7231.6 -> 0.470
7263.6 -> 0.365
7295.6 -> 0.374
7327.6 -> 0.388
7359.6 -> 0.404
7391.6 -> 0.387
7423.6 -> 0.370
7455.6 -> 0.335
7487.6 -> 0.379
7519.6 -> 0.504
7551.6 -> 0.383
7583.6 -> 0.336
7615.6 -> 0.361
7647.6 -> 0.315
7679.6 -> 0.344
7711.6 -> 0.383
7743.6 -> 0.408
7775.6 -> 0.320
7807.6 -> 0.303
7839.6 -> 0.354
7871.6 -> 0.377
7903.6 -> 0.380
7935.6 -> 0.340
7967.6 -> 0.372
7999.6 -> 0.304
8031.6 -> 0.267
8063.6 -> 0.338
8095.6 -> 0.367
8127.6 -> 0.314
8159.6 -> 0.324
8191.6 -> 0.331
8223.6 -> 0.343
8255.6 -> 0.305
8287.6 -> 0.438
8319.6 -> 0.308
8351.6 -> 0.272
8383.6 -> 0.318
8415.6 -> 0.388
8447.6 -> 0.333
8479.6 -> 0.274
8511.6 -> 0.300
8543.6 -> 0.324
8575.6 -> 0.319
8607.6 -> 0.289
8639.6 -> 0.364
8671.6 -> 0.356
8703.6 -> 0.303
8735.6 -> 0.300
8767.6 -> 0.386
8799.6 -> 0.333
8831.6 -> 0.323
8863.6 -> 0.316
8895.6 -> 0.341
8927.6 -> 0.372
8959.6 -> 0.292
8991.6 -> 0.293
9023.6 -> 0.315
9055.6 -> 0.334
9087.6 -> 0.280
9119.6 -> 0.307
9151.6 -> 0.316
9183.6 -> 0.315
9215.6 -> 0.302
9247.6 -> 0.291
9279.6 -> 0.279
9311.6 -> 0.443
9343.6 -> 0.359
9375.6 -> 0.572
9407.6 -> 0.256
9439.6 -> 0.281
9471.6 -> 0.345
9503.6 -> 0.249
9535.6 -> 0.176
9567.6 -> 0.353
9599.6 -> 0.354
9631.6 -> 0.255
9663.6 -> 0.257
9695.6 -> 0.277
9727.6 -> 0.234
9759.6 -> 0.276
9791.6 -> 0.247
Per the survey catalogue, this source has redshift 0.15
